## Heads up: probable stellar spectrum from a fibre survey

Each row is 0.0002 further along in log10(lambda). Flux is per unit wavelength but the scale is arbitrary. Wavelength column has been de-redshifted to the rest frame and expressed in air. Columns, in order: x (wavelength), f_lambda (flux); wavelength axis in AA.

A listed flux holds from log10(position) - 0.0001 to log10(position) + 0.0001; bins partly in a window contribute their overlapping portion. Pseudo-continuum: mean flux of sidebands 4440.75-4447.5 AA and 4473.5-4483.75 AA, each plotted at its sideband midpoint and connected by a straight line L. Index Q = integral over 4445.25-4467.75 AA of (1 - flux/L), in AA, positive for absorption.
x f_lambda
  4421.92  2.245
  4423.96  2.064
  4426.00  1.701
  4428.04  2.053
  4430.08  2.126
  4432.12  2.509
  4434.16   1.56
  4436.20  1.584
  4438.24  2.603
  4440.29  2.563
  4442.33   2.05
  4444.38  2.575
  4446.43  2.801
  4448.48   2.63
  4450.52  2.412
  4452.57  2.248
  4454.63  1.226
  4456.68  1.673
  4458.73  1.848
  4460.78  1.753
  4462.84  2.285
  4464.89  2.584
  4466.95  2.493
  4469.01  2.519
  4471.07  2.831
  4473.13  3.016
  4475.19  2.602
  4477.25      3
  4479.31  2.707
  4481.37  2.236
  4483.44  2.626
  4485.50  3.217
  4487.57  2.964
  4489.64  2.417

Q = 3.2 AA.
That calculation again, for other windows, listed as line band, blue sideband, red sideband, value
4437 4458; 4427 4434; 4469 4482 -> 0.81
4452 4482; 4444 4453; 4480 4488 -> 3.61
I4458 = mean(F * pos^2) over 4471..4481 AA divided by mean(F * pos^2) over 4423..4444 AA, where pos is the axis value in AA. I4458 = 1.36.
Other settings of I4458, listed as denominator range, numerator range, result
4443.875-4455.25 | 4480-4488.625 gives 1.20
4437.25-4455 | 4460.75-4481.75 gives 1.10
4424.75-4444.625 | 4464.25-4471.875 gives 1.25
